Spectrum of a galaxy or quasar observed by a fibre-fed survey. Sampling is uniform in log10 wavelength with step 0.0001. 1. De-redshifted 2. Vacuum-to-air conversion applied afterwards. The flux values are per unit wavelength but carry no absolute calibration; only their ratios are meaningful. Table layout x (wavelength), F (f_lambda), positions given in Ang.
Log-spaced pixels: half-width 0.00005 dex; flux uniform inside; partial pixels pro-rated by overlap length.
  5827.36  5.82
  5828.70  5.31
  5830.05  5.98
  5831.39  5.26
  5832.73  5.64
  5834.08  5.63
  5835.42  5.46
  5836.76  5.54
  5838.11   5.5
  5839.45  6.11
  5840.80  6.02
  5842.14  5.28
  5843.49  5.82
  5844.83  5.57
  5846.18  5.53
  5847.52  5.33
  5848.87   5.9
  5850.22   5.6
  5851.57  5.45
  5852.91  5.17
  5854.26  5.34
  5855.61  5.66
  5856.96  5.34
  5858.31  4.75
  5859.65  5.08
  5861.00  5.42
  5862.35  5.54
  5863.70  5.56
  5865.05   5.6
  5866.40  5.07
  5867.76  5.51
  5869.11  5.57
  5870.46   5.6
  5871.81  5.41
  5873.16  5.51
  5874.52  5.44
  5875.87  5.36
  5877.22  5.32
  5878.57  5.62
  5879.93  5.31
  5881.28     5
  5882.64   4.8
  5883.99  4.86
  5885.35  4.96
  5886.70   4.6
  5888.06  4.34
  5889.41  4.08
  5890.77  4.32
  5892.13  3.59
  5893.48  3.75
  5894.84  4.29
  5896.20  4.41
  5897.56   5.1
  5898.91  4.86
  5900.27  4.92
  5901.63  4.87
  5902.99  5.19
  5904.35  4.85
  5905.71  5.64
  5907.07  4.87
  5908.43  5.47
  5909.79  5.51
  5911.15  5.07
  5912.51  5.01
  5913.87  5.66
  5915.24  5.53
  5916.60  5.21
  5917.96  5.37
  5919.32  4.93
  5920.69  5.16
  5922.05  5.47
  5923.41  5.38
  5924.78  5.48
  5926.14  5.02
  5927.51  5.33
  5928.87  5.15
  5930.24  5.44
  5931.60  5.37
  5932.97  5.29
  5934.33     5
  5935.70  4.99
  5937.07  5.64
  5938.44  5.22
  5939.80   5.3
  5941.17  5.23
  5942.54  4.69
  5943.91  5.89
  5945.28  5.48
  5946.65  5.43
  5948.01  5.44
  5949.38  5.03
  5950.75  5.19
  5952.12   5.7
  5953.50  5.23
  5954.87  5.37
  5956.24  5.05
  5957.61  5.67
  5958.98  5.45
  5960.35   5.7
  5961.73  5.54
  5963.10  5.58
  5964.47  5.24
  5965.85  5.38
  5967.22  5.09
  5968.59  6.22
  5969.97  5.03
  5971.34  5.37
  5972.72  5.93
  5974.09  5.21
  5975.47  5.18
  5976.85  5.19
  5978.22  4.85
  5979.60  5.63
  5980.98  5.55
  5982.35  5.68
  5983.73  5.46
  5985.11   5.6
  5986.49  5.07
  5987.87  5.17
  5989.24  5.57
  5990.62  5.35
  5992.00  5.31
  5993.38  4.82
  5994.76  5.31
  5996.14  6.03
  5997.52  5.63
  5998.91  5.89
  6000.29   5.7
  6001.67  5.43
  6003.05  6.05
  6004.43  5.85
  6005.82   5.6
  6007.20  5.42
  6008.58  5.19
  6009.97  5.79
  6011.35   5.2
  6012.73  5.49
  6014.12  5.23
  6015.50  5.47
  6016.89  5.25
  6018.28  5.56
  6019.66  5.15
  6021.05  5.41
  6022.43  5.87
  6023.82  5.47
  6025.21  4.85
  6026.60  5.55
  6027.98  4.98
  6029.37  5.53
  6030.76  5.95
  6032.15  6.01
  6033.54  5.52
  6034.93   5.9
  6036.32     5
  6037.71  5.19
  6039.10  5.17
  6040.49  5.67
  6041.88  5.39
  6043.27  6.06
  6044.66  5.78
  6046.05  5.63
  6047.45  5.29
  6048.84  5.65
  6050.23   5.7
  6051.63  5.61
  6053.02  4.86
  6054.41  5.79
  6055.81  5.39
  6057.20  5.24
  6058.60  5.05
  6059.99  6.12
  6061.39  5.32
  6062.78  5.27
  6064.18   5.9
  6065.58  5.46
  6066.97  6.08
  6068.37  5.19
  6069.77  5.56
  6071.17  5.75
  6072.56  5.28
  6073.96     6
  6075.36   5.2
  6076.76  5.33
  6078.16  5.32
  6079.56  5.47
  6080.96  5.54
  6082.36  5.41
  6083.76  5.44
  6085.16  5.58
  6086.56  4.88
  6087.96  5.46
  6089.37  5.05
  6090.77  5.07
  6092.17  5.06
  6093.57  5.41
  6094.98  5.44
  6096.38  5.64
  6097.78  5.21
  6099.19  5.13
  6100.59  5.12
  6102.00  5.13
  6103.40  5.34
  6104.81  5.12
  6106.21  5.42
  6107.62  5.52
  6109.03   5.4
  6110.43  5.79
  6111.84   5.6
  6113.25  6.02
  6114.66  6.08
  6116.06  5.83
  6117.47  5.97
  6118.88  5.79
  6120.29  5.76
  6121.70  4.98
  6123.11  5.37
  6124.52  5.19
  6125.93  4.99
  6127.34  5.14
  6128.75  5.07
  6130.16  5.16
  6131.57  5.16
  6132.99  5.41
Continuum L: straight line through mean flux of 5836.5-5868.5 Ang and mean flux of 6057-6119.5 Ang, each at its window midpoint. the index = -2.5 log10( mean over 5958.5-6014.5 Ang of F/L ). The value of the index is 0.00 mag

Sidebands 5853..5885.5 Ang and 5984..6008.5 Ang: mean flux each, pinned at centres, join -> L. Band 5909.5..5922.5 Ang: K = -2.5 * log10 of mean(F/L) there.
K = 0.02 mag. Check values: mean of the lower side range 5.32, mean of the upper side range 5.51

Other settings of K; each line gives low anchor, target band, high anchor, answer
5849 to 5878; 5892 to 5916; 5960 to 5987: 0.096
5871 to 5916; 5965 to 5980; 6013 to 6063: -0.026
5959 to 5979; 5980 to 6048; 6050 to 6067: -0.009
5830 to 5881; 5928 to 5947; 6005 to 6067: 0.039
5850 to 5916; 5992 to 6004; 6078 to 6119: -0.064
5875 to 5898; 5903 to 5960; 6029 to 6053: -0.075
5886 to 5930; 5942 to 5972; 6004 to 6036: -0.045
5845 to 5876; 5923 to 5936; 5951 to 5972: 0.037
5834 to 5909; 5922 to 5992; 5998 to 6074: -0.001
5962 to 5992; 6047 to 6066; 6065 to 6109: -0.019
